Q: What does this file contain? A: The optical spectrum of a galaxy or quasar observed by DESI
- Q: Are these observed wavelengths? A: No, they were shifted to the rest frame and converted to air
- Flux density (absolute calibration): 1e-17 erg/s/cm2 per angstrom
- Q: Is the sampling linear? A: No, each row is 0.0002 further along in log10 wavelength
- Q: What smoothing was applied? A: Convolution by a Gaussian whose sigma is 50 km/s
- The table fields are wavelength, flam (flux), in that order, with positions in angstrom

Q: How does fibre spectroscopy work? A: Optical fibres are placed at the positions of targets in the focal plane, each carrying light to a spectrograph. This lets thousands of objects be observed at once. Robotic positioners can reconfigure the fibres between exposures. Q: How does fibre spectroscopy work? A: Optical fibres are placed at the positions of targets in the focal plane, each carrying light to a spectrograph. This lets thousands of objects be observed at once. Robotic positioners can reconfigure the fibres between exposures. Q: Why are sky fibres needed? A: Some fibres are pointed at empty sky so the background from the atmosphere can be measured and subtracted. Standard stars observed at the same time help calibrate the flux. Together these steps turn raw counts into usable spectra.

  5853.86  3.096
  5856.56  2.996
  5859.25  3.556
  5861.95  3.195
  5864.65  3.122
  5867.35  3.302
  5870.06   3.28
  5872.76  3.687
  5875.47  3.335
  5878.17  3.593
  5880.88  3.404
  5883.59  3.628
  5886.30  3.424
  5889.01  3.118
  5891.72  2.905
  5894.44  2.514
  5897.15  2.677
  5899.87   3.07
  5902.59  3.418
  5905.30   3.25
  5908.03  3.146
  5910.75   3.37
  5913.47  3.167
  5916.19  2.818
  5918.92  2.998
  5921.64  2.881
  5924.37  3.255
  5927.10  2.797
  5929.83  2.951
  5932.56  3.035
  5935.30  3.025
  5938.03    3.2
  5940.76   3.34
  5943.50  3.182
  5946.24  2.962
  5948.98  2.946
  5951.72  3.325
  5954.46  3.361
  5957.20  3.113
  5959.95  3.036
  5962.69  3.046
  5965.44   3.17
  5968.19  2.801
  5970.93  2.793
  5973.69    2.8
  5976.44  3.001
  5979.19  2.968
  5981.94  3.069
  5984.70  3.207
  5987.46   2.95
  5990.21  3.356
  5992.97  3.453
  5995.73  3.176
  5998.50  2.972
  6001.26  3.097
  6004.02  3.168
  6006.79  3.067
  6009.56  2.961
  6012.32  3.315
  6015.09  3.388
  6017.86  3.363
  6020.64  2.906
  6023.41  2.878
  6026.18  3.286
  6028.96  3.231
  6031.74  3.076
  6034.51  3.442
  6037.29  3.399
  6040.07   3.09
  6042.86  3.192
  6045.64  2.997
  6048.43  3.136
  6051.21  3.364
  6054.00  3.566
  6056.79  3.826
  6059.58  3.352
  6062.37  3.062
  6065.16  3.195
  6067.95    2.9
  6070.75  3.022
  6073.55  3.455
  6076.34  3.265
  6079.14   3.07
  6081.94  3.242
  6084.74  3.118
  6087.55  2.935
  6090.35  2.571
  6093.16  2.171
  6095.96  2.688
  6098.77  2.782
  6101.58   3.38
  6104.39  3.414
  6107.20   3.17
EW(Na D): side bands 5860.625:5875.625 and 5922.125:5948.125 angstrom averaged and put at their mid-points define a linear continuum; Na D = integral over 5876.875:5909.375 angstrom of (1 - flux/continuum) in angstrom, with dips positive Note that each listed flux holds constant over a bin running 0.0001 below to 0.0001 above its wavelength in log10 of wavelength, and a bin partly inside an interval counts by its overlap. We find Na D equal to 0.5 angstrom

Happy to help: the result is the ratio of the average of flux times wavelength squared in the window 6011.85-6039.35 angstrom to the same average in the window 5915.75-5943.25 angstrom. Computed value 1.1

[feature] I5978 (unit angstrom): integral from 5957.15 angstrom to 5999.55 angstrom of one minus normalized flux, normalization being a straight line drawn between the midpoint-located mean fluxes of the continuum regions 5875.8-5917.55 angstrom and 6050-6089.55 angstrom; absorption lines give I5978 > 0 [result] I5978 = 1.9 angstrom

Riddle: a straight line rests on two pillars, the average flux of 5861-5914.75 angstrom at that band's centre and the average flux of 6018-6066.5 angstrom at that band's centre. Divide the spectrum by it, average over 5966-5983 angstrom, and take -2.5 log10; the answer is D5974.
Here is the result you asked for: 0.11 mag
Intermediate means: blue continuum 3.23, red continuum 3.24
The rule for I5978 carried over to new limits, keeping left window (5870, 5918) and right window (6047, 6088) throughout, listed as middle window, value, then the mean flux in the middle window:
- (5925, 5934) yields 0.7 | 2.95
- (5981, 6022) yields 0.8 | 3.16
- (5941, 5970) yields 1.1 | 3.1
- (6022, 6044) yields 0.2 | 3.2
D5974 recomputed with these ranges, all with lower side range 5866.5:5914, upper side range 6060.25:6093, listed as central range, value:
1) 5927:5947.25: 0.04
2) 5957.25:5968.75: 0.04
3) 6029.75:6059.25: -0.08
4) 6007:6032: -0.02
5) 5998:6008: 0.01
